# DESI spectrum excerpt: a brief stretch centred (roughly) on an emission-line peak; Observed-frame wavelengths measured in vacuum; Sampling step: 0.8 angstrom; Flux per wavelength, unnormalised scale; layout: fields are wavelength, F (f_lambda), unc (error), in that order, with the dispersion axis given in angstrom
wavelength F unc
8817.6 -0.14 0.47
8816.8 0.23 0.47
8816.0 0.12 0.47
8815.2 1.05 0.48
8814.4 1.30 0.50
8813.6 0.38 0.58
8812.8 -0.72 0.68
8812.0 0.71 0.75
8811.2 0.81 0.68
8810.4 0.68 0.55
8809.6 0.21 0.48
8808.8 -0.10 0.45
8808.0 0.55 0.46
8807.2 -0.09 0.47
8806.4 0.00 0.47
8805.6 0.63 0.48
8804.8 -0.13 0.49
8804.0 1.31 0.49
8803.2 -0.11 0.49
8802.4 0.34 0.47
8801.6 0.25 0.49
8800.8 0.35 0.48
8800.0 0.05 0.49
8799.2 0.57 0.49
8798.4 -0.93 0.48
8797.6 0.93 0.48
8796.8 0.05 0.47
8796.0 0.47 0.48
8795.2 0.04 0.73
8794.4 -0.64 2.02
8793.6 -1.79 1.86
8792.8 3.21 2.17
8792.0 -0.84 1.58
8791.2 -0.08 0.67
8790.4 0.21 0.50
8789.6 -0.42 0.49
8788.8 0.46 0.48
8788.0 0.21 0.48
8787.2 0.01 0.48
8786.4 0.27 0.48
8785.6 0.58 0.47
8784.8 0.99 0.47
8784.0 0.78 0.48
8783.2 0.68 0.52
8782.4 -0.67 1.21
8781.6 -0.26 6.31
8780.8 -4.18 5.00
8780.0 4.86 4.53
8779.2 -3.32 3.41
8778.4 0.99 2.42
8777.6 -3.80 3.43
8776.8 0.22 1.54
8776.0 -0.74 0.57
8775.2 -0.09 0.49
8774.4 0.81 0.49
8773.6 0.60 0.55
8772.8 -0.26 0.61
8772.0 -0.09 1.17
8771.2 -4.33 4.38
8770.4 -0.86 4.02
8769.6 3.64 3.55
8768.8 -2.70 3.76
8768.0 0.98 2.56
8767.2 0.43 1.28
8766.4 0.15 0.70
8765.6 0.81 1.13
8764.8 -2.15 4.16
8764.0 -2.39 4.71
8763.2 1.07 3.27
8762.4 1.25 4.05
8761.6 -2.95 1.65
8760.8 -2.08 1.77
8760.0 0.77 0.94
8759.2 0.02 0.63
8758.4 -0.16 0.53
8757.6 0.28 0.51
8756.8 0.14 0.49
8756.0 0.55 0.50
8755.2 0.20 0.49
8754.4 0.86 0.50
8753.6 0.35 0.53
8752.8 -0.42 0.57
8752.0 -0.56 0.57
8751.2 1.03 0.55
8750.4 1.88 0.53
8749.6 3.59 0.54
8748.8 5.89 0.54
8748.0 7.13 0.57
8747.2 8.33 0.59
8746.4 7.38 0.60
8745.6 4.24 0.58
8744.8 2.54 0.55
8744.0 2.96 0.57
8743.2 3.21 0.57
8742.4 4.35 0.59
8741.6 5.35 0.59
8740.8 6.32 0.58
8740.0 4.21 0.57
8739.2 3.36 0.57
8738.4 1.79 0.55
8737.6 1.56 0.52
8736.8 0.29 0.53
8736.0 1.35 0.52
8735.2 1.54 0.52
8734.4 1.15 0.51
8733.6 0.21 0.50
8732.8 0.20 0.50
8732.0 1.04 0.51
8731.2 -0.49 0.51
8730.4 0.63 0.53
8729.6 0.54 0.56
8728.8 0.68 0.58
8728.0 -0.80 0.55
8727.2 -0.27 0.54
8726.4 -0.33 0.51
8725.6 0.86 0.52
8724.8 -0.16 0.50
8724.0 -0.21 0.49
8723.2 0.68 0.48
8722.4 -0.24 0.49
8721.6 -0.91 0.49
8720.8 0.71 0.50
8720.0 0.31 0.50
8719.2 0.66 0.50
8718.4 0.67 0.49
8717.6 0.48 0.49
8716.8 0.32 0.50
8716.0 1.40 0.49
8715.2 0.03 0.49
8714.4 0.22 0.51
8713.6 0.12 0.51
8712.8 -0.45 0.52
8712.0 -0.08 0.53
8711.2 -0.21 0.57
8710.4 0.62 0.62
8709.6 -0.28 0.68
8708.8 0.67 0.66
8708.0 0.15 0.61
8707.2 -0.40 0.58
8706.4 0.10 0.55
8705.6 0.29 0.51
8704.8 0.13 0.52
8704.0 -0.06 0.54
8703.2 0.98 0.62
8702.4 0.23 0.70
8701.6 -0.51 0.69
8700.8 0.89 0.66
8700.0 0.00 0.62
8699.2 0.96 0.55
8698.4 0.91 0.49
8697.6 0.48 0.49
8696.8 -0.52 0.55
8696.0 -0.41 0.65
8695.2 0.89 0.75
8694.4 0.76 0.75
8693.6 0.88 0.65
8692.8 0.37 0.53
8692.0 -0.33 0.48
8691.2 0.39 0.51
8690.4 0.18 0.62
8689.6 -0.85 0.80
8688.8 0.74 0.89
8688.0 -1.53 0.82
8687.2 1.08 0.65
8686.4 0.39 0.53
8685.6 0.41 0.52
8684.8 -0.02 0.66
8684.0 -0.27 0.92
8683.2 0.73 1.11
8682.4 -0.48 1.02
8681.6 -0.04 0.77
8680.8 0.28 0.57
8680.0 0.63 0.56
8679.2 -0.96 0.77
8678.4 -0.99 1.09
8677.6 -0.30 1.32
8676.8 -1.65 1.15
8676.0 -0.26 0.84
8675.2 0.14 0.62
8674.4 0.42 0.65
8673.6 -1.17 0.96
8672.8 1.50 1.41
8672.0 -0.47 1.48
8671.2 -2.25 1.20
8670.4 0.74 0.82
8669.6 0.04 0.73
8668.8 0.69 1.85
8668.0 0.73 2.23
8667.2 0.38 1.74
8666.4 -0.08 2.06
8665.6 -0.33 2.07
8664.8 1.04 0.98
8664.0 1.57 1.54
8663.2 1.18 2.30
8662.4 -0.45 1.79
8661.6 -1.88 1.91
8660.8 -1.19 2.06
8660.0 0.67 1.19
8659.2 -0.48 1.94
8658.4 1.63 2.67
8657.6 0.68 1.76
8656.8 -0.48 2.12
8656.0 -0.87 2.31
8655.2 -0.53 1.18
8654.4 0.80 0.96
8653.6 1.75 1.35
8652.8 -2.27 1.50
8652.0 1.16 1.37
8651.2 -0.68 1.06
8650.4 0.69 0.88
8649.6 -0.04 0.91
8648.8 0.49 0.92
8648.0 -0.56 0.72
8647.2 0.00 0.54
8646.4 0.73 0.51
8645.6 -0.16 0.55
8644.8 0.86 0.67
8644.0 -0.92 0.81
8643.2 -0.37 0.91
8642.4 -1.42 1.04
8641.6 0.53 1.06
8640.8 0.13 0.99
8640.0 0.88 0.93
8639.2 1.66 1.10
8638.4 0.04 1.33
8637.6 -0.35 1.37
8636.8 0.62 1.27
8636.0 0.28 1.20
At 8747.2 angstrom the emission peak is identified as [O II] 3727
